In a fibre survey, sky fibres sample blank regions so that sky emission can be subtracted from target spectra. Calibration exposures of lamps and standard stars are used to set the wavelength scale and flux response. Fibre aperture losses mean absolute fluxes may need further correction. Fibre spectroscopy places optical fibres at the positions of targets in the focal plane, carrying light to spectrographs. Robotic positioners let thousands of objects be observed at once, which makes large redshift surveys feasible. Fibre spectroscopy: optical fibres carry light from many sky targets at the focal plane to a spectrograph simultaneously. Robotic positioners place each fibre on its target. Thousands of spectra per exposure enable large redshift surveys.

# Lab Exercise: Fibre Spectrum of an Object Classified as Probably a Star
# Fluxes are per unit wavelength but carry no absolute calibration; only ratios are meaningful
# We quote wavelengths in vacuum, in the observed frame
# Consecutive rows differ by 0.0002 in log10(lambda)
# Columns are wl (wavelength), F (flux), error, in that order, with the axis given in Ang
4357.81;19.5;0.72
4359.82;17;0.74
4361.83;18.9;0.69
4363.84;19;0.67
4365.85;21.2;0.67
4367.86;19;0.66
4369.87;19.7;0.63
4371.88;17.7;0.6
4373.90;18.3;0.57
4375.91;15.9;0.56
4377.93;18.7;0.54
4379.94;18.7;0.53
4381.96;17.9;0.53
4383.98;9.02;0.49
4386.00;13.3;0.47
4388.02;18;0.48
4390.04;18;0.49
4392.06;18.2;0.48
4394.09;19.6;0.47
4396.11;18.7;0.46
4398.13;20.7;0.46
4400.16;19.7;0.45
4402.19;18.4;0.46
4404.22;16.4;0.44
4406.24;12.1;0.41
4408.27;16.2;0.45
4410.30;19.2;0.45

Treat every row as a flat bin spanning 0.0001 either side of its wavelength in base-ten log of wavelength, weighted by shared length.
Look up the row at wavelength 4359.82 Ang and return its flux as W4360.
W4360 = 17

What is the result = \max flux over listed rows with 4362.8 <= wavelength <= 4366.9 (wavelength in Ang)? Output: 21.2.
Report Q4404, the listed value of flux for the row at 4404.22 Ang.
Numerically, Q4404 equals 16.4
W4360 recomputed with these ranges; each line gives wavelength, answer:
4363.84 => 19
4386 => 13.3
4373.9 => 18.3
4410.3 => 19.2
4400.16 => 19.7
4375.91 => 15.9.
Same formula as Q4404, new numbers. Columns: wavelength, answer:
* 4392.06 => 18.2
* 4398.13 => 20.7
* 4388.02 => 18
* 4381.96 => 17.9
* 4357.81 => 19.5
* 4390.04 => 18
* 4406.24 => 12.1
